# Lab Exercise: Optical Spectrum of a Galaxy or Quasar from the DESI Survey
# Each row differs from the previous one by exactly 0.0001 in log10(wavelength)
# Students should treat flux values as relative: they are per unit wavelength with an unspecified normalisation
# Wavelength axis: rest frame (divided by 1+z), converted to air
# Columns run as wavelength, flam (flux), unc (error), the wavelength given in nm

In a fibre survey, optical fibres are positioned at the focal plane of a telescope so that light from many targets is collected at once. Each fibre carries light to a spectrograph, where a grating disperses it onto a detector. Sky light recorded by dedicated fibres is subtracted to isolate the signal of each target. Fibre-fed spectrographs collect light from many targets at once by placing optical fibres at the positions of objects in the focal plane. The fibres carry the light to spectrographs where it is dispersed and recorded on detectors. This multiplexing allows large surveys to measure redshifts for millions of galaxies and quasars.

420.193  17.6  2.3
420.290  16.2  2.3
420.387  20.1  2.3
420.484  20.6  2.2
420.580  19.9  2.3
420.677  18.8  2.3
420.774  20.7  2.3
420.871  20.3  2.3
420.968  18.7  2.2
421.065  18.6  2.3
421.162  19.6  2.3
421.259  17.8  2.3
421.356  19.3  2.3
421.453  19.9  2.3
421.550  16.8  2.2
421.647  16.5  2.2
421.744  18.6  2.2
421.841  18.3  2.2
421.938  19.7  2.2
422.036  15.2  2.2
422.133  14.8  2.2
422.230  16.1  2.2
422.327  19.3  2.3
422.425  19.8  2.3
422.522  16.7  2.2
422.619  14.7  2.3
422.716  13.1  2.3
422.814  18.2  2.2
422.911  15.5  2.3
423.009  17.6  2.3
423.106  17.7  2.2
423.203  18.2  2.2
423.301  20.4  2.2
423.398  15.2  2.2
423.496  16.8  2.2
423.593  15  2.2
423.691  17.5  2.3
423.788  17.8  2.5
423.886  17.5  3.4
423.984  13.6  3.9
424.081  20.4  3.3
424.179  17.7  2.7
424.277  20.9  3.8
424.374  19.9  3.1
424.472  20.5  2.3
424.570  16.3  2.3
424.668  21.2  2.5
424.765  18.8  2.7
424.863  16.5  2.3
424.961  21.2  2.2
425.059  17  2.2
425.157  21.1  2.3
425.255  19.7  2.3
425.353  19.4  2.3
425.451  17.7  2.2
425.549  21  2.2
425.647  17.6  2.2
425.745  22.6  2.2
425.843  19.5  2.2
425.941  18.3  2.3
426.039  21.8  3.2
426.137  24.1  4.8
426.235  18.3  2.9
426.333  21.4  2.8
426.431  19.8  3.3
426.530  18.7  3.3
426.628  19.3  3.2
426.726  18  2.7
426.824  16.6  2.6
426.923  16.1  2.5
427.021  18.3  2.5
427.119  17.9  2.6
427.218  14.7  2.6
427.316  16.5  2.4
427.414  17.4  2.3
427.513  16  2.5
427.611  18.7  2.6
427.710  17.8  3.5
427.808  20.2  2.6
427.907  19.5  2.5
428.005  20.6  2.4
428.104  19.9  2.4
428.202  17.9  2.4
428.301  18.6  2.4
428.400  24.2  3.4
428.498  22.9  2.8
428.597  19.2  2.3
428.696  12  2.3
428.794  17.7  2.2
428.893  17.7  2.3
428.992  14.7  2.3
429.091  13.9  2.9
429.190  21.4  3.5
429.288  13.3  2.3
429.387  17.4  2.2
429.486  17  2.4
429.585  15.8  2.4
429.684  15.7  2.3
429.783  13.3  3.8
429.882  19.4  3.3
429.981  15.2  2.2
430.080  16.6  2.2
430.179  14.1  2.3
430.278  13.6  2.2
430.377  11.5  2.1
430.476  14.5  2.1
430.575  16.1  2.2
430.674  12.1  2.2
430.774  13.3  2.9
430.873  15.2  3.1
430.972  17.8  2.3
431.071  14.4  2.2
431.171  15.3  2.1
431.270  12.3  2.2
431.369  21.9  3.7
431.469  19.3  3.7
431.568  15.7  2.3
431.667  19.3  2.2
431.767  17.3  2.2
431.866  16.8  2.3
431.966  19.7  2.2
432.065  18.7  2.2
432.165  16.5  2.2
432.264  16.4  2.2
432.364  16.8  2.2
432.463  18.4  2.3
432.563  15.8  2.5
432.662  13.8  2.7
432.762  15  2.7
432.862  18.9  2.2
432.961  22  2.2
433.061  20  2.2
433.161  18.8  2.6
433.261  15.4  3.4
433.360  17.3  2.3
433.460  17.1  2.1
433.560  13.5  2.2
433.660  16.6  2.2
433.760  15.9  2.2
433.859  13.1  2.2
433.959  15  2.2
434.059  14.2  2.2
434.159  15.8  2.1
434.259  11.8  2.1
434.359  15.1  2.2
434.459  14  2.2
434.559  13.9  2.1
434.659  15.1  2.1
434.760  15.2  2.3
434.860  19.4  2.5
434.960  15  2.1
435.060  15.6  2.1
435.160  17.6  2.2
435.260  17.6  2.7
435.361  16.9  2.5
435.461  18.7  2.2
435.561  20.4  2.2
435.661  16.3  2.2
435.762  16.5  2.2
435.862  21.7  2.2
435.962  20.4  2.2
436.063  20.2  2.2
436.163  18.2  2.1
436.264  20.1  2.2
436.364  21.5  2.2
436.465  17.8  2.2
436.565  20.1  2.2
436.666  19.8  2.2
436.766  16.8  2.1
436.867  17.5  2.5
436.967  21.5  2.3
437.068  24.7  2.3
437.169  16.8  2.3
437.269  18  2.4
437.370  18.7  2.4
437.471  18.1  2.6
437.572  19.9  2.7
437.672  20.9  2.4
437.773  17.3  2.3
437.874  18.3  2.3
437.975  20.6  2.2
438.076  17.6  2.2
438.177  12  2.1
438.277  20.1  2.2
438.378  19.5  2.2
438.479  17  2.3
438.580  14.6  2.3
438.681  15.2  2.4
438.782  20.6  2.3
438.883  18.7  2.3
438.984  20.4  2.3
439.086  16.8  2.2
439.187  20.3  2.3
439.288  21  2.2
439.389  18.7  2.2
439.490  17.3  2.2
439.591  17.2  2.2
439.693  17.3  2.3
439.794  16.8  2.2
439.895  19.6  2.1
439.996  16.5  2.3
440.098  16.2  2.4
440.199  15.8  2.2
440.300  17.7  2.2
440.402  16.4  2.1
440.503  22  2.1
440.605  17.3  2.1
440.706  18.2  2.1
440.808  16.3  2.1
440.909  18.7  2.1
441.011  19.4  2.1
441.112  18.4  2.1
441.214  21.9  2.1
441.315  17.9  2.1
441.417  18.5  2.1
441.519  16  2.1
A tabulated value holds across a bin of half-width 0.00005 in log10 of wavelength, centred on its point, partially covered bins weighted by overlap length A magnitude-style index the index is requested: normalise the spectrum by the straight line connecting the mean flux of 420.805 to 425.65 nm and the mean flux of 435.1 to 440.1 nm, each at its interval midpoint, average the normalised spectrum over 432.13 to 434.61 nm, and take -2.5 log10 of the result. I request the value 0.15 mag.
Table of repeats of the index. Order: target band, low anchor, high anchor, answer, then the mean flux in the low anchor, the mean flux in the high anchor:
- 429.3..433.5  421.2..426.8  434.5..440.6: 0.11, 18.4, 18.2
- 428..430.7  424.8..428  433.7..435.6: 0.07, 18.9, 15.8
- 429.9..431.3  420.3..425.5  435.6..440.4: 0.25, 18.2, 18.5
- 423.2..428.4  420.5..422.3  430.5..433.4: -0.06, 18.4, 16.9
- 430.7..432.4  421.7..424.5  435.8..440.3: 0.08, 17.4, 18.6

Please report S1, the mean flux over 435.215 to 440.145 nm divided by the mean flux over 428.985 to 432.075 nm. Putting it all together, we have 1.16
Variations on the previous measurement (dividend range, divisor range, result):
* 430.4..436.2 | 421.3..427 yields 0.91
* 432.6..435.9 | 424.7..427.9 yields 0.87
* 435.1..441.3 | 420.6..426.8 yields 1.00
